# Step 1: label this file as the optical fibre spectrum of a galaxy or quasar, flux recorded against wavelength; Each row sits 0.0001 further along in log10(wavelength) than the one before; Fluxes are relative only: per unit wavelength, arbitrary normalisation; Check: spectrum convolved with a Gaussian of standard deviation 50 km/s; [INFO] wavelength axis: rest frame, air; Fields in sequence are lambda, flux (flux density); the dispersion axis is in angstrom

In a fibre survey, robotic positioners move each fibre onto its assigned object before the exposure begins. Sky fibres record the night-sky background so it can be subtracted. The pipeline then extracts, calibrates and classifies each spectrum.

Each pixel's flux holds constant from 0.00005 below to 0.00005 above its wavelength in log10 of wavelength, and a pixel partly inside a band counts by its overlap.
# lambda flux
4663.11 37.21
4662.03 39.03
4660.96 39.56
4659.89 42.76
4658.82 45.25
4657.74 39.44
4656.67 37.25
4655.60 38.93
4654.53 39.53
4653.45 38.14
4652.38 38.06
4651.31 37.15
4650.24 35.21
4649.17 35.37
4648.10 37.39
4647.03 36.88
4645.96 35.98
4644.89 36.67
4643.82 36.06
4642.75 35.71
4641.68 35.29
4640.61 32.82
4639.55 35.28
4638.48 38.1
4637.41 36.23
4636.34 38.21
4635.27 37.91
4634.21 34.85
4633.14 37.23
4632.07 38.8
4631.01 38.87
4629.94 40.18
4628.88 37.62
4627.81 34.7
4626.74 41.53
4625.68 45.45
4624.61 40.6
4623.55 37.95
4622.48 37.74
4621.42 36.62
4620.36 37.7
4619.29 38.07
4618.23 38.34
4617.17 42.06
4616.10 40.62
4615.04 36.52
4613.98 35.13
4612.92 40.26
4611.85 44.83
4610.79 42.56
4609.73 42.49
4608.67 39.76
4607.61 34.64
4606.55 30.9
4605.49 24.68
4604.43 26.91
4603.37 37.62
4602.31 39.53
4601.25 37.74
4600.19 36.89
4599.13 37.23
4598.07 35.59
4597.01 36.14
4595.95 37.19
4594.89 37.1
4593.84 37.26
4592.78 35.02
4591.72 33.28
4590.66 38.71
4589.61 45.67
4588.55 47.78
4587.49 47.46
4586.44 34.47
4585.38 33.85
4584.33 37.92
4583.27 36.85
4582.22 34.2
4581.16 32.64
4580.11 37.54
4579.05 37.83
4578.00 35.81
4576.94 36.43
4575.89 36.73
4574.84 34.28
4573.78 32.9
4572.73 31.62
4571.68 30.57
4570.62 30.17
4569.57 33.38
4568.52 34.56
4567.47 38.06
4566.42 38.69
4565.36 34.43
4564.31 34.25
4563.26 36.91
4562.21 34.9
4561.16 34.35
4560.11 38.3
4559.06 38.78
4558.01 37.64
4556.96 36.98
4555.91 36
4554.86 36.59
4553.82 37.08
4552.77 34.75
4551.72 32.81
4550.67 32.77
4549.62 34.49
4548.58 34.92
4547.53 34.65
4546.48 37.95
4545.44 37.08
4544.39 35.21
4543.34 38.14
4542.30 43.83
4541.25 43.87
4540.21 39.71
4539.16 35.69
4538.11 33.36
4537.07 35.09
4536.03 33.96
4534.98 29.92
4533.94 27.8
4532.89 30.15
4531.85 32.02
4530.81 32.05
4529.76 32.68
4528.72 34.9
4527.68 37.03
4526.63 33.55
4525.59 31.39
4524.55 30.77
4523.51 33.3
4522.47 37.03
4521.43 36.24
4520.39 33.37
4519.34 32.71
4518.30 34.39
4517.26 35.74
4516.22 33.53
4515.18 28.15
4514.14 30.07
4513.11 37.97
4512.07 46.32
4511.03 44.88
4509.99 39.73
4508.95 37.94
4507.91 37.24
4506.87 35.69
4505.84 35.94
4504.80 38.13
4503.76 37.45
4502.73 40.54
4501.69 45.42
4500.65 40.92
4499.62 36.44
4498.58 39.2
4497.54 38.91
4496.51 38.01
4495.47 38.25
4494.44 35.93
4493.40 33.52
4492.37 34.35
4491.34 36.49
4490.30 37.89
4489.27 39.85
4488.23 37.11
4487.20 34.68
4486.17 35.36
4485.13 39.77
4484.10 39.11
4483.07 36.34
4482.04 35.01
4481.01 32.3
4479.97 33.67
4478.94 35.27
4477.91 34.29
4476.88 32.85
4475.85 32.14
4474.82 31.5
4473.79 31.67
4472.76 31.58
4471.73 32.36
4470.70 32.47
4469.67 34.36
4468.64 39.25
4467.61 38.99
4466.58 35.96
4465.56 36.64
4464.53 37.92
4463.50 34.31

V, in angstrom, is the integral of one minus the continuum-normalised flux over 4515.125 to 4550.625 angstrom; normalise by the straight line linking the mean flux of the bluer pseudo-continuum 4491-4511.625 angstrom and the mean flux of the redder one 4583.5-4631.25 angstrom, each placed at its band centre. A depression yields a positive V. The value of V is 3.4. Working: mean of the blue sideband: 38.3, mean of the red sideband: 38.1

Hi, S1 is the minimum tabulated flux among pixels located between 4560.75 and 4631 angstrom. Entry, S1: 24.68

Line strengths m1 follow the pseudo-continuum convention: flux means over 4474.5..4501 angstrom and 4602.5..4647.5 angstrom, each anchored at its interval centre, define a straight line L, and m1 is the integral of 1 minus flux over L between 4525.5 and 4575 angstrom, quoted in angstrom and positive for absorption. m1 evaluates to 2.3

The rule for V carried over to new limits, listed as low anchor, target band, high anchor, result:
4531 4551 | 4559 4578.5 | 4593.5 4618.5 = 0.63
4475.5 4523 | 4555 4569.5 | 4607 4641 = 0.49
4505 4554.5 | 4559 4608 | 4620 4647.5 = 0.74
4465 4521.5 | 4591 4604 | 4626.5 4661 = 0.18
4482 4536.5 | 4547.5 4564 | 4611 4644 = 0.48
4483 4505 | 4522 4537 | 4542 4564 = 1.74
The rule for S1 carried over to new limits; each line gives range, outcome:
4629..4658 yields 32.82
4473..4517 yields 28.15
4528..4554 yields 27.8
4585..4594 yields 33.28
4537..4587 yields 30.17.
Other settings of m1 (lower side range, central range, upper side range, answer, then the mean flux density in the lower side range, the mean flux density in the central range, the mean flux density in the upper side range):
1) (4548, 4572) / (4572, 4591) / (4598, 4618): -0.58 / 35.3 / 37.3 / 37.2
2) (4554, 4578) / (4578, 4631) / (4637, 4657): -2.75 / 35.3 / 37.8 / 36.6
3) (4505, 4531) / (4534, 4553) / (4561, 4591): -0.02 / 35.4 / 35.8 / 36.3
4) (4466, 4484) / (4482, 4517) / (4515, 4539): -3.99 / 34.3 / 37.6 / 33.1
